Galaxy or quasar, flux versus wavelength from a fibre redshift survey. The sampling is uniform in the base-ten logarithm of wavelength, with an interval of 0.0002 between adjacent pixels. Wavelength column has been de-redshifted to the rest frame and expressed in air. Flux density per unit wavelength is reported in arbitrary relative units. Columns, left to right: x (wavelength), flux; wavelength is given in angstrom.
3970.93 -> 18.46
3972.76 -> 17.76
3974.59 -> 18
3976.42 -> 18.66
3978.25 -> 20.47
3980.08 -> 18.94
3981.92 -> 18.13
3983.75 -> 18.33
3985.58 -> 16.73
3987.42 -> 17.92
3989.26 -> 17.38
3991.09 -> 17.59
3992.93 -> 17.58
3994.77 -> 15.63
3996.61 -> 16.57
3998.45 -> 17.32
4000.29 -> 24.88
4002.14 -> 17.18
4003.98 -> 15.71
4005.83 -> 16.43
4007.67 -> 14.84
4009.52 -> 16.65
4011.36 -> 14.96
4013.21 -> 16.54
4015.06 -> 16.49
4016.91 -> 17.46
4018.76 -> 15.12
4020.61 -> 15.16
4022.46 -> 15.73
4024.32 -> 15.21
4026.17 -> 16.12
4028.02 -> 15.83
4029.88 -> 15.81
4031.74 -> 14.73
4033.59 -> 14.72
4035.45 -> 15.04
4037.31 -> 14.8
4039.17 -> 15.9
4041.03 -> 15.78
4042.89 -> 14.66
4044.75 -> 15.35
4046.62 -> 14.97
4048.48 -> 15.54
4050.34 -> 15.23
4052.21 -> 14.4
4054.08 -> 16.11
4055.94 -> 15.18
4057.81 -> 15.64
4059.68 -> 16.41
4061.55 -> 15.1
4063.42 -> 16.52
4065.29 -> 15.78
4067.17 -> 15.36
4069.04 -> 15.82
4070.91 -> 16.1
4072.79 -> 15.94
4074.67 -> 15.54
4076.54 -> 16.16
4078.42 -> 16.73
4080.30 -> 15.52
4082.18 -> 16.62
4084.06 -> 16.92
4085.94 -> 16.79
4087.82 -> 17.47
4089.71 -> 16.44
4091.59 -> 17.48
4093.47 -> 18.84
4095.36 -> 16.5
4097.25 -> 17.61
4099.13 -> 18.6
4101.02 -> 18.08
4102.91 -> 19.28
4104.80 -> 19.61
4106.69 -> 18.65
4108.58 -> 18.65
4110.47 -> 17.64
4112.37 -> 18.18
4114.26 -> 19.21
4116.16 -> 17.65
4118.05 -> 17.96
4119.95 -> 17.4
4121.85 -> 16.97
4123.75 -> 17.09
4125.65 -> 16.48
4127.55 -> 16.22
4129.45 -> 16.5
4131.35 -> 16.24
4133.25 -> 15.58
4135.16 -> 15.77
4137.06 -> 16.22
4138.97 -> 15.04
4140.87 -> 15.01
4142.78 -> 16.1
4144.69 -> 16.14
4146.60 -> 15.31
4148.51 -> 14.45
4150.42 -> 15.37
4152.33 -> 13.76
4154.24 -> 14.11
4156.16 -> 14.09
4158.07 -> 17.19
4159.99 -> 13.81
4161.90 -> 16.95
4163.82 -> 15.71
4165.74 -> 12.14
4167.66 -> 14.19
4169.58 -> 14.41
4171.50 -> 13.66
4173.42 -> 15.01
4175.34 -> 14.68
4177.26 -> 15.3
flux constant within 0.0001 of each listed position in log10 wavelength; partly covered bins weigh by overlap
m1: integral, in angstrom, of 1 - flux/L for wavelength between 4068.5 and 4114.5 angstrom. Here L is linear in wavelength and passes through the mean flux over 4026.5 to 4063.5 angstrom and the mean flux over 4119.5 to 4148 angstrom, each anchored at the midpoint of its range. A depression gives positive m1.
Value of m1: -4.7 angstrom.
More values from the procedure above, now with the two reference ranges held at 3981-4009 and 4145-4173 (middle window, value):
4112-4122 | -1.7 angstrom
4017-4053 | 3.2 angstrom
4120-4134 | -1.2 angstrom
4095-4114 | -3.4 angstrom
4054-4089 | 0.2 angstrom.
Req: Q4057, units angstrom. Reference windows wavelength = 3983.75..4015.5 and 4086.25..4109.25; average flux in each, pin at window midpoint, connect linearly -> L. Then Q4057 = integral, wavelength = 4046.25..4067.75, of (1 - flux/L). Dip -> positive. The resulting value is 2.60 angstrom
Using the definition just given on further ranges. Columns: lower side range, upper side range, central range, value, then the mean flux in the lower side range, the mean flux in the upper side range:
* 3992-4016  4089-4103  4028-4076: 5.3 angstrom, 17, 17.8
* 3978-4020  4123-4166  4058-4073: 0.5 angstrom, 17.3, 15.5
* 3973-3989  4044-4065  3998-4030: 1.0 angstrom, 18.3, 15.5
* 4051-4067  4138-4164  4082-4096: -1.5 angstrom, 15.6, 15.2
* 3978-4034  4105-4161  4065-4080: 0.6 angstrom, 16.8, 16.3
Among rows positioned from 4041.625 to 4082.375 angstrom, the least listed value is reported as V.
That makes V 14.4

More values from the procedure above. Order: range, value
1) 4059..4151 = 14.45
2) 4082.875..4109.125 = 16.44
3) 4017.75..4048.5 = 14.66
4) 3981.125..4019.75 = 14.84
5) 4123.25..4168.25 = 12.14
